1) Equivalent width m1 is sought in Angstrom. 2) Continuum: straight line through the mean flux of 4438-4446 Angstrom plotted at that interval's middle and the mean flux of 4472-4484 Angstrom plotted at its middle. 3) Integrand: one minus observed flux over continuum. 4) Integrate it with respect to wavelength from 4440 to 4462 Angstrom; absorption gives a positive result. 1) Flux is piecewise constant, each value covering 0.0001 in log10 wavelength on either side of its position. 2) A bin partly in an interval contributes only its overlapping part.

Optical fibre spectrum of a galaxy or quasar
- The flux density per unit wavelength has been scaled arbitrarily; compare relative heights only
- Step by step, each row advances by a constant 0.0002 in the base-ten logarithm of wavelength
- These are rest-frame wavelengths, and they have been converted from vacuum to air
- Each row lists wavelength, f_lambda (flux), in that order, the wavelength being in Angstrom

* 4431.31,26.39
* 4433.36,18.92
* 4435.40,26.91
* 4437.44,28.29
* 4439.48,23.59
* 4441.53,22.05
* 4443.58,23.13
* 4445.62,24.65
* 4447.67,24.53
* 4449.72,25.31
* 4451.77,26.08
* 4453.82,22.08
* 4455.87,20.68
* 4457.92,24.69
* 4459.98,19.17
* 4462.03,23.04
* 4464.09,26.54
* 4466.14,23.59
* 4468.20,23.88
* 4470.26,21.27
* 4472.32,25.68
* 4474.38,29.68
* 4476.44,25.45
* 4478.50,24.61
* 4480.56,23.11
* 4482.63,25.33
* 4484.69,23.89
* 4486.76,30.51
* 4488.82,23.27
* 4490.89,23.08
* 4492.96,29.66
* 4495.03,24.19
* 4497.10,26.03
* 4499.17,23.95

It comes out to 0.7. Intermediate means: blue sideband 23.5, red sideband 25.6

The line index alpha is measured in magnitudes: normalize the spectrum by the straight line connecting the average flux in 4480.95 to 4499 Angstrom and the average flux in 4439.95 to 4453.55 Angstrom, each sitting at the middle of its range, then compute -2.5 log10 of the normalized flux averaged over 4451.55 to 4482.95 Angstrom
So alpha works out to 0.04 mag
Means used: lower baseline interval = 24.1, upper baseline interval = 25.6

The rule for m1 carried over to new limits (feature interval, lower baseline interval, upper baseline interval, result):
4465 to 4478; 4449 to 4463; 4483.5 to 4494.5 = -0.3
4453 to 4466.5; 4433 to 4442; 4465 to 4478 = 1.1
